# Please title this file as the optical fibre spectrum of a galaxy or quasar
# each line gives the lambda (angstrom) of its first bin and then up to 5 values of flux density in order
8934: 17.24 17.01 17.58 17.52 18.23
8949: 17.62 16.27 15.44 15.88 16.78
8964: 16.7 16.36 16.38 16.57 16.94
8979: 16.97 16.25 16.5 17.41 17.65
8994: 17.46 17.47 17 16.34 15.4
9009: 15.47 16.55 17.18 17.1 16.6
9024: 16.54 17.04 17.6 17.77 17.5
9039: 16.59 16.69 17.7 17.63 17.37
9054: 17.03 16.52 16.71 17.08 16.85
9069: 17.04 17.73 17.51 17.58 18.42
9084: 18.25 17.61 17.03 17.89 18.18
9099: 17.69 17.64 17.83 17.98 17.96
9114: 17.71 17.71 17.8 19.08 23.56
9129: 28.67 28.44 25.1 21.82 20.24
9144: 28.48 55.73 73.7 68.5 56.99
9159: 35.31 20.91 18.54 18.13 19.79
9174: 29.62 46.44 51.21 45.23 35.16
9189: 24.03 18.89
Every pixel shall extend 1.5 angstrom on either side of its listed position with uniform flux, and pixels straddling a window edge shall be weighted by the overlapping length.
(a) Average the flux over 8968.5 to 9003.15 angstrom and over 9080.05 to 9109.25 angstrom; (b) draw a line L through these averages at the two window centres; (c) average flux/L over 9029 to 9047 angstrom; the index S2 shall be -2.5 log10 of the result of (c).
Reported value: 0.00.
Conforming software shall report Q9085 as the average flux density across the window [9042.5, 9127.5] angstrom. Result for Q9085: 17.8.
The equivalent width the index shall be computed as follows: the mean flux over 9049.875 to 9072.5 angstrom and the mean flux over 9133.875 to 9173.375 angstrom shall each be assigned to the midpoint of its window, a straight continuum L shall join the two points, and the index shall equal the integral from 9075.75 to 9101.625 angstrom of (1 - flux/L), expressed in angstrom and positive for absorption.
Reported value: 5.3 angstrom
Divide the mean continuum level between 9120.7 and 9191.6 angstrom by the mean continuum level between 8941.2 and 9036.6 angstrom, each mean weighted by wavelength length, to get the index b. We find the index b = 2.0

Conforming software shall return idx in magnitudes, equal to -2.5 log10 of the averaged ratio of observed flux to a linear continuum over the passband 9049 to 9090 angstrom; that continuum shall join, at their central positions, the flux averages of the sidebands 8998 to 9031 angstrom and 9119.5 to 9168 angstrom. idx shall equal 0.345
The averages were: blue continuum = 16.6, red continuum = 33.8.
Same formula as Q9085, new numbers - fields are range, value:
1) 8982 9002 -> 17.2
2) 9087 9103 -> 17.7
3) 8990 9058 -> 17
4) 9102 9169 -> 29.4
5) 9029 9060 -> 17.2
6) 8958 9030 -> 16.7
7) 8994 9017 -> 16.6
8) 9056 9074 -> 17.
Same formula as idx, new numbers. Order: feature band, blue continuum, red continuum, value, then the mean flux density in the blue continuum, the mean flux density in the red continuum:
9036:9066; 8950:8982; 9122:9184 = 0.41 mag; 16.4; 35.1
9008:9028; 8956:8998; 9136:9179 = 0.27 mag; 16.8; 36.8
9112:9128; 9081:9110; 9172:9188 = 0.25 mag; 17.8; 40.3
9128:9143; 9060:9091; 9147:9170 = 0.38 mag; 17.5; 42.2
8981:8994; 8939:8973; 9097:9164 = 0.12 mag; 16.8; 29.3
